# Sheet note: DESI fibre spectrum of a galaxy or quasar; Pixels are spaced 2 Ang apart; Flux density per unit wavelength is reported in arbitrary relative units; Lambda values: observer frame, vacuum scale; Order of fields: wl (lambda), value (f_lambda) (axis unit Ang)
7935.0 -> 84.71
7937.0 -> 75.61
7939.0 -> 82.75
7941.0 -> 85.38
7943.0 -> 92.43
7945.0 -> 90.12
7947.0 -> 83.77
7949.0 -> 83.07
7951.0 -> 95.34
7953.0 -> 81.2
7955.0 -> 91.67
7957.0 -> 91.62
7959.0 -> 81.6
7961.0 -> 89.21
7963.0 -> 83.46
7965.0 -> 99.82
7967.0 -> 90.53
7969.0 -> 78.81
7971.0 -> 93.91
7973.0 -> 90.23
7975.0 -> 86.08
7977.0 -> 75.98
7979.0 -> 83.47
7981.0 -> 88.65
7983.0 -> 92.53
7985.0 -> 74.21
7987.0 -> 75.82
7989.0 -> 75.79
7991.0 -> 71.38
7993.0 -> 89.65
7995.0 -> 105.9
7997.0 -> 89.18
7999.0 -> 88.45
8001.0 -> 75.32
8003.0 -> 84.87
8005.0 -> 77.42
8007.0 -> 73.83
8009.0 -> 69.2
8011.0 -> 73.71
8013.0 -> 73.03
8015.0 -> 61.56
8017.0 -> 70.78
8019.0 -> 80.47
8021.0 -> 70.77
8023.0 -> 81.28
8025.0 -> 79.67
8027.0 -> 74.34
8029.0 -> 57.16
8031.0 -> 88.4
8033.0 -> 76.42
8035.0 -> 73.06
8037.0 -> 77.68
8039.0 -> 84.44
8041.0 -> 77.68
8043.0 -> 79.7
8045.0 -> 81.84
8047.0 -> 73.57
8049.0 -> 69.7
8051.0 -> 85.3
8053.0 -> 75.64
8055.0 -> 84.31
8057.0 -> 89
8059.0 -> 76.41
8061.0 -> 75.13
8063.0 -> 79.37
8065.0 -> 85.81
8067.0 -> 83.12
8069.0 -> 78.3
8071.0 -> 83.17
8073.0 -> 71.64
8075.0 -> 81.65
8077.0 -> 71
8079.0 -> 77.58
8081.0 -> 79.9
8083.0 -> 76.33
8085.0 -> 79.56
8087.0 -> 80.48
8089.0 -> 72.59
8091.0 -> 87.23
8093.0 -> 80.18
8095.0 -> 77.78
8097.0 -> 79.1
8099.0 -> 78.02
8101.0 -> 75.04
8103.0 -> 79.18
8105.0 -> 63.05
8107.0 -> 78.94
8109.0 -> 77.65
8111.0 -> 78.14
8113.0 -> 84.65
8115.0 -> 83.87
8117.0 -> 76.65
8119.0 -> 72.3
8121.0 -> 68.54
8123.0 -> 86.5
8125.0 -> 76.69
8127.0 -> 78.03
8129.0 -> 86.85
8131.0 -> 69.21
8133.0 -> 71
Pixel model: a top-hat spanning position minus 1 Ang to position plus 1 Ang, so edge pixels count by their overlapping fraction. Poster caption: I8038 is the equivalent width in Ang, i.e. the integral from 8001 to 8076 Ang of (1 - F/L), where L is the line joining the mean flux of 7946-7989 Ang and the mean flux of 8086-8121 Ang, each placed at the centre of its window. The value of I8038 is 3.98 Ang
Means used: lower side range 86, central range 77.3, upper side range 77.7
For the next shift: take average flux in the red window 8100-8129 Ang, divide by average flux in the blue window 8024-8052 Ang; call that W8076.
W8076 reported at 1.00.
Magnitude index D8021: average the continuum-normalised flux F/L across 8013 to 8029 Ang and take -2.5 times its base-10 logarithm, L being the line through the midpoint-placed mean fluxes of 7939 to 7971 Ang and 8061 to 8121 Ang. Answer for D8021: 0.141 mag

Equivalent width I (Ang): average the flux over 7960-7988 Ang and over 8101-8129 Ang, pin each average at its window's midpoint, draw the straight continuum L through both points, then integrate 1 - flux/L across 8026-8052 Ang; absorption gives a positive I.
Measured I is 1.6 Ang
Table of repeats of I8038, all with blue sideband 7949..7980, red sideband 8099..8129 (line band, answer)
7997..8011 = 1.01 Ang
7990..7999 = -0.38 Ang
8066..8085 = 0.44 Ang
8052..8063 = 0.16 Ang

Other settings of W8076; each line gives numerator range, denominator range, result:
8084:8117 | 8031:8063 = 0.99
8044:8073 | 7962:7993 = 0.95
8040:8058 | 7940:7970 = 0.91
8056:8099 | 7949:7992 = 0.93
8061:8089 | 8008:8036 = 1.07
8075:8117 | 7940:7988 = 0.90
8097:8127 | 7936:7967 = 0.88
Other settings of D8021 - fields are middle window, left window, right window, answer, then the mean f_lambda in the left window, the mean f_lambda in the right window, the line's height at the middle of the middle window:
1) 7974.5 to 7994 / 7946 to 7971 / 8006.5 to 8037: 0.011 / 87.8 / 73.7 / 82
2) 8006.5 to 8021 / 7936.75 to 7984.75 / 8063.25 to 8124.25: 0.166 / 86.9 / 78.3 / 83.5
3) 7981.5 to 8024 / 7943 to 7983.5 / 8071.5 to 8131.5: 0.078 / 87.6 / 77.7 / 84.8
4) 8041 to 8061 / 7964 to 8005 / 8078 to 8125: 0.026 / 85.3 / 77.9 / 81.1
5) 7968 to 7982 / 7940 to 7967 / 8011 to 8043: -0.009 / 88.4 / 75.2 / 84.6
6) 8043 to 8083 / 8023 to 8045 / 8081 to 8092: -0.009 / 77.3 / 79.3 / 78.4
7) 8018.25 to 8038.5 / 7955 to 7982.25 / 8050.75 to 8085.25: 0.090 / 87.4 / 79.5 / 82.6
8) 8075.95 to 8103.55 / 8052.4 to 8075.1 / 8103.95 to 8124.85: 0.007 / 80.3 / 77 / 78.6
